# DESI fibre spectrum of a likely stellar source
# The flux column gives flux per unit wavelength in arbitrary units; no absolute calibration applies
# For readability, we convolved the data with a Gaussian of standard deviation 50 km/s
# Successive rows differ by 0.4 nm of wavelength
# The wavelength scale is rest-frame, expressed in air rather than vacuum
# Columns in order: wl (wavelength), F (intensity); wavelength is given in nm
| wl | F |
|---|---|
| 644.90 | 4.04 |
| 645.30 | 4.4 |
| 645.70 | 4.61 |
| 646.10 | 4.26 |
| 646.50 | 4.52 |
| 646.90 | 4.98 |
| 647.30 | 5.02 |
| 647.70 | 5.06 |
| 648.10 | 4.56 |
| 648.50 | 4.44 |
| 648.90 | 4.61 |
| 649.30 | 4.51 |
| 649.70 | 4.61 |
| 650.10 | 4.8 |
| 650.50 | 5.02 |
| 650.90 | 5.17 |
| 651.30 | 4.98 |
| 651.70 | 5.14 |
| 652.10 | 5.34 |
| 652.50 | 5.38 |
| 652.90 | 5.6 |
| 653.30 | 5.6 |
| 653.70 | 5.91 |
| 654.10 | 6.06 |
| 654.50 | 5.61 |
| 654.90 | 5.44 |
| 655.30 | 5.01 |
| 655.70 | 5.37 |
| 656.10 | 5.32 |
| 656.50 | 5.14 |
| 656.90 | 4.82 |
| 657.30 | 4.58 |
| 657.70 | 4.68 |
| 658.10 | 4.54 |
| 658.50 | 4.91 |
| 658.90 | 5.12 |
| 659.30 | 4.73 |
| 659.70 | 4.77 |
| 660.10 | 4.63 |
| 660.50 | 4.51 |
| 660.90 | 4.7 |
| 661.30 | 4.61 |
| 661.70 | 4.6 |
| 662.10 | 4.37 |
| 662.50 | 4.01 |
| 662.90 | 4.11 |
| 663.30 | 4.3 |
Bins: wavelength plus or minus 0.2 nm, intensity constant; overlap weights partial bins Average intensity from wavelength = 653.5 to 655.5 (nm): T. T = 5.61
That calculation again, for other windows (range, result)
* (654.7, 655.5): 5.22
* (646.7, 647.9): 5.02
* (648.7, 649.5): 4.56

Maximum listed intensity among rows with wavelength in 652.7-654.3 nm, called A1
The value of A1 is 6.06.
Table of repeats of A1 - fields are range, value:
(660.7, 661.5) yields 4.7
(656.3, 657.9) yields 5.14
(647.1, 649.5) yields 5.06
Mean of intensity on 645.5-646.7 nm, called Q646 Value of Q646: 4.46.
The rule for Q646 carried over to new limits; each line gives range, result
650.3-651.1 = 5.1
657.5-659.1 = 4.81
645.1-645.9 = 4.5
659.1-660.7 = 4.66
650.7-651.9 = 5.1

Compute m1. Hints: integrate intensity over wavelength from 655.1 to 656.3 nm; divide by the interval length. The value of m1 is 5.23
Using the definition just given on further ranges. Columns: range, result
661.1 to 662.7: 4.4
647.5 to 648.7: 4.69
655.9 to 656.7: 5.23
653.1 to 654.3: 5.86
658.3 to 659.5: 4.92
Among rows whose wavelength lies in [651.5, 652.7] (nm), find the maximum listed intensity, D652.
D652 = 5.38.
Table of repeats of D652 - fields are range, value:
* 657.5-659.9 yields 5.12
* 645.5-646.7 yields 4.61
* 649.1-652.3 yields 5.34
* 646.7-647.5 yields 5.02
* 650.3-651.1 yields 5.17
